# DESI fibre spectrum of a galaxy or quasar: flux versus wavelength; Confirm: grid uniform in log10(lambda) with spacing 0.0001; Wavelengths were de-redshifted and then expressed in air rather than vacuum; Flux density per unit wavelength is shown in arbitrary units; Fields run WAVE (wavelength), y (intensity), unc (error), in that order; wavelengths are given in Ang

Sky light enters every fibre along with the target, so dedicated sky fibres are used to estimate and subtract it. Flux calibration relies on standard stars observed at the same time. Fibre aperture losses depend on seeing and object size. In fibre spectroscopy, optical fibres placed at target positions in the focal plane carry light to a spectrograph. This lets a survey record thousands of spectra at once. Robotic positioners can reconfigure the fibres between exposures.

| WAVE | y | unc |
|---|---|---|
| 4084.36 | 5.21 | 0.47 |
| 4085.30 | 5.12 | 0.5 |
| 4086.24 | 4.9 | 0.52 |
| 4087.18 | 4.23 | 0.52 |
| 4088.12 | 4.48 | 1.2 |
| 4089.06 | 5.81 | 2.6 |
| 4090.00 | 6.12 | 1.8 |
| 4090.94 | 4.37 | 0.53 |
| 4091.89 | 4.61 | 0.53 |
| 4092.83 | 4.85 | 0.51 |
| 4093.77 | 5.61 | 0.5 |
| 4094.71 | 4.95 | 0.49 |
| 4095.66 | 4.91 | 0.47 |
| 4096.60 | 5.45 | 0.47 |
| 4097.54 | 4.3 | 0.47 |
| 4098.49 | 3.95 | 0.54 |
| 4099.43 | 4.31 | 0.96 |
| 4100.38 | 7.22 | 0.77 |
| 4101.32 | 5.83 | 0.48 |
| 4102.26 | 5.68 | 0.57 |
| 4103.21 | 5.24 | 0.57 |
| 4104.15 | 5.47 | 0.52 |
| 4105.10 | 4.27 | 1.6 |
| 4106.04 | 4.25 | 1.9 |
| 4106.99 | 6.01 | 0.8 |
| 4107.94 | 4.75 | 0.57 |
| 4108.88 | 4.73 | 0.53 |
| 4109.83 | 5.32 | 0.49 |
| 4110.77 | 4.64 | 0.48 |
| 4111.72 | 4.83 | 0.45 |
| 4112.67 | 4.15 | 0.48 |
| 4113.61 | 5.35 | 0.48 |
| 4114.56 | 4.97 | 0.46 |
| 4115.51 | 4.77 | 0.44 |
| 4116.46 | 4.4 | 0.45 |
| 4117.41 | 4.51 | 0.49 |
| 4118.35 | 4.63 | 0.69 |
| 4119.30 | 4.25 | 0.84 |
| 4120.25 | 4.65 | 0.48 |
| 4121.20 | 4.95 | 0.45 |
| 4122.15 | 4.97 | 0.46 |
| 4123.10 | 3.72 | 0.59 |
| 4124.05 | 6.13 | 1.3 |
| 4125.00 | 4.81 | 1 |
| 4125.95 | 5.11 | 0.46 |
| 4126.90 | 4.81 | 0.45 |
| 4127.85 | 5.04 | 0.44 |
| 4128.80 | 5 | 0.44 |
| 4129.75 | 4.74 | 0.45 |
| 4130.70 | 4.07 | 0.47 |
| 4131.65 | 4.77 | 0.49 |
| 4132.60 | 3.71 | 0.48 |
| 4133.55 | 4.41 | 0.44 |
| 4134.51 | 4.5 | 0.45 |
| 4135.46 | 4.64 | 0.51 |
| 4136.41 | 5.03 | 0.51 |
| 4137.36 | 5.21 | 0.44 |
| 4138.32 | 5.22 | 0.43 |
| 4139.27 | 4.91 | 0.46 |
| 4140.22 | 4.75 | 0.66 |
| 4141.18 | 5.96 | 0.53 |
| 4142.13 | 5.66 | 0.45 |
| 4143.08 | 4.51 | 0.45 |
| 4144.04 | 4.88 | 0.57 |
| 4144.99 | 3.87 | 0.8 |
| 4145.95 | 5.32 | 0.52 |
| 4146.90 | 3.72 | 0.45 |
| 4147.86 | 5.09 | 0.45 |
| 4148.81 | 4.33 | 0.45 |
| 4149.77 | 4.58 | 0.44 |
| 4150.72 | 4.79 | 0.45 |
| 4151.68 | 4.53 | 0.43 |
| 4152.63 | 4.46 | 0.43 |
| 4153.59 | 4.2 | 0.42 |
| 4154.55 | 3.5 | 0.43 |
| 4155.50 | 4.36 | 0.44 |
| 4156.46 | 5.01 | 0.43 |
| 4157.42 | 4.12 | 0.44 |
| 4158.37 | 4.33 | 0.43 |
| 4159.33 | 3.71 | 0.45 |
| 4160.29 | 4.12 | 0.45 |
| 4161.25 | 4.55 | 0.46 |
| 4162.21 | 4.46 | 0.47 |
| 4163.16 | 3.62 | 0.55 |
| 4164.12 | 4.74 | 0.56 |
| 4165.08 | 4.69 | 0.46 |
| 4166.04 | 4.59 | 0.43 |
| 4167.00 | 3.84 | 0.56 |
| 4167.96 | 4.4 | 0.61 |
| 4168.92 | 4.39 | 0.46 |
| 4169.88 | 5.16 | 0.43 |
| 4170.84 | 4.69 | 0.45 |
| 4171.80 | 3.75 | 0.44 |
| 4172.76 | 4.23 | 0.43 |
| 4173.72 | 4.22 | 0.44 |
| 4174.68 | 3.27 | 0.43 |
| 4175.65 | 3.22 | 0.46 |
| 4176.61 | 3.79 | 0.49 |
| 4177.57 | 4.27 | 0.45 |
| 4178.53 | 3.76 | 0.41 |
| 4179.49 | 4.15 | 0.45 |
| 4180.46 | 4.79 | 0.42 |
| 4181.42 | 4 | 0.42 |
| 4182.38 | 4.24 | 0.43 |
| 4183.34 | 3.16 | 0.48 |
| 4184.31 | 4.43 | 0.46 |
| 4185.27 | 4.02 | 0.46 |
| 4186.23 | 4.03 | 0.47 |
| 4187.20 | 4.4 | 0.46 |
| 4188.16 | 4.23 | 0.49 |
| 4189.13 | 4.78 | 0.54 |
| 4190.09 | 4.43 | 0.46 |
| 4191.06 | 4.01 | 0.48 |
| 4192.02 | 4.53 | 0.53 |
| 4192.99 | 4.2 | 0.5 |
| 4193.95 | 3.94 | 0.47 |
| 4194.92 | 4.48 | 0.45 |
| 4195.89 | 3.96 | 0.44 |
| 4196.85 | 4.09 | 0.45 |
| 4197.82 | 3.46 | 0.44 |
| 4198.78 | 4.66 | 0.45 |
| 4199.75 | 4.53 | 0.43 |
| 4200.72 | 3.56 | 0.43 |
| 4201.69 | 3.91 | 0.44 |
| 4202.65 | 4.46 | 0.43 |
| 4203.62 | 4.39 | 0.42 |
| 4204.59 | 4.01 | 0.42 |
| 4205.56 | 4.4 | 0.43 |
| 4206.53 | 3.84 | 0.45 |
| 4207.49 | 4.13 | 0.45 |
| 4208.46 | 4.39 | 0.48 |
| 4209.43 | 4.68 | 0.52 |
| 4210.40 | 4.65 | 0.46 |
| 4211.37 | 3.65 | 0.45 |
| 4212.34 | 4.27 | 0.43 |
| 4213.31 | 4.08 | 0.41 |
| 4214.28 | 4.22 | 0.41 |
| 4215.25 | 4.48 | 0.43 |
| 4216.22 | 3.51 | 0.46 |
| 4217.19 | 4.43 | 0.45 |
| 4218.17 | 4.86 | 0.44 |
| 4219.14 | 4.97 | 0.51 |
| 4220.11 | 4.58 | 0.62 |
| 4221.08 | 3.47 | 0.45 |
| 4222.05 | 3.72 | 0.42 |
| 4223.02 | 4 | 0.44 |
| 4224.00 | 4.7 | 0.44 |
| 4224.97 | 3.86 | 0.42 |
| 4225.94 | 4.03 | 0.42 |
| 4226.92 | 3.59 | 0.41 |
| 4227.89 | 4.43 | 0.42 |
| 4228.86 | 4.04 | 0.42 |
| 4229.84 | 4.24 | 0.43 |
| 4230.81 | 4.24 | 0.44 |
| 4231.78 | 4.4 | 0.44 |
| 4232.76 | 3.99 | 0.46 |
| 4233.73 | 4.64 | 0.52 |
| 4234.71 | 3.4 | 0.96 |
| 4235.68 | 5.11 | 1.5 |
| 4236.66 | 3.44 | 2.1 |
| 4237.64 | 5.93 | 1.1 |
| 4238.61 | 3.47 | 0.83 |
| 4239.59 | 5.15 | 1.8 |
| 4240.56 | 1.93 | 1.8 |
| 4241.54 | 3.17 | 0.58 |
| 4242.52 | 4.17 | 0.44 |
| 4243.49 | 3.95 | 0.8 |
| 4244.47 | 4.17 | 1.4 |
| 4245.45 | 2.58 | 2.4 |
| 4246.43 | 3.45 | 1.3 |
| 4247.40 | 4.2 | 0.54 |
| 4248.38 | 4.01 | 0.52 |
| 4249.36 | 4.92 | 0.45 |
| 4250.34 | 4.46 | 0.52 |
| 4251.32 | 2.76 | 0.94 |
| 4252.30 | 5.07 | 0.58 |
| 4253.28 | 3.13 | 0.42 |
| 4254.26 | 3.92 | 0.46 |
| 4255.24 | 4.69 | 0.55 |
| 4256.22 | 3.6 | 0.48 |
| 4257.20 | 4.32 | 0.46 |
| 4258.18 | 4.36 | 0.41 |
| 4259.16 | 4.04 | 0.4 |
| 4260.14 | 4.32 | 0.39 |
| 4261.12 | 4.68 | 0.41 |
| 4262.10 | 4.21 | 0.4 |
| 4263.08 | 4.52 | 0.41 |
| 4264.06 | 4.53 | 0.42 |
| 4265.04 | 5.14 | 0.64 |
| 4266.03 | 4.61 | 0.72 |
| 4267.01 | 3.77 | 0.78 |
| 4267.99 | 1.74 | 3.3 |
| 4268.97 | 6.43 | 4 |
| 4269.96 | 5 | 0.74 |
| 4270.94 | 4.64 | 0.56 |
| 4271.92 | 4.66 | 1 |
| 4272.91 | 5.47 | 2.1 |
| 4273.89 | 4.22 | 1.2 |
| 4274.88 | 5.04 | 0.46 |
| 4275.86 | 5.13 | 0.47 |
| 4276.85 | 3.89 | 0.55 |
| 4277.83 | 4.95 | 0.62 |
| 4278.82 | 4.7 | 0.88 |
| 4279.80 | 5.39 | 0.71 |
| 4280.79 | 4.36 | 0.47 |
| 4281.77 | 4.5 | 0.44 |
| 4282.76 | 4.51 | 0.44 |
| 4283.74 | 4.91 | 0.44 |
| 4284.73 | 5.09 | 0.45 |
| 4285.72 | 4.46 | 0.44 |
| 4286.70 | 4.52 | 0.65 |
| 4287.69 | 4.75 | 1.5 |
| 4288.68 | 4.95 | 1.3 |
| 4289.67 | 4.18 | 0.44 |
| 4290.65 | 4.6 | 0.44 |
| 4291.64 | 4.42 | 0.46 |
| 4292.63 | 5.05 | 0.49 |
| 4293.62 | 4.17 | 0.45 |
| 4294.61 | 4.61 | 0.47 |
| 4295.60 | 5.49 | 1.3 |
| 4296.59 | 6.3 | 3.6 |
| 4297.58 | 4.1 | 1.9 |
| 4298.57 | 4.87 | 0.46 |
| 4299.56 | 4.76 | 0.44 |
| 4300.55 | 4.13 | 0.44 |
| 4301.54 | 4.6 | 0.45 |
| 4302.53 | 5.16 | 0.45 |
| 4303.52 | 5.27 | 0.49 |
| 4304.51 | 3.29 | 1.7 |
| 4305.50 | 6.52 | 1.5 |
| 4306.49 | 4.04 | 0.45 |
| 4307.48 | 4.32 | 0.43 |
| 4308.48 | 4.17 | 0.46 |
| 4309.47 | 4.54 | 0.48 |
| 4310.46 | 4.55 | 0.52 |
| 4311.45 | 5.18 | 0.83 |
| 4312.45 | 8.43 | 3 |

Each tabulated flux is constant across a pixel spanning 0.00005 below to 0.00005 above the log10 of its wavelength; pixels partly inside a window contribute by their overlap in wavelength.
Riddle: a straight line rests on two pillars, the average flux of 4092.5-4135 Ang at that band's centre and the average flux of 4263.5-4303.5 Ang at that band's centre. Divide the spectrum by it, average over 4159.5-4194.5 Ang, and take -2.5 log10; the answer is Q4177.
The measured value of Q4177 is 0.15 mag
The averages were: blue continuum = 4.87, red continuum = 4.7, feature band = 4.19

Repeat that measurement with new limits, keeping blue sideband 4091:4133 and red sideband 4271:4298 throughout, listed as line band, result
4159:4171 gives 0.11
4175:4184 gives 0.22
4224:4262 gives 0.18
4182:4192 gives 0.15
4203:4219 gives 0.13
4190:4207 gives 0.16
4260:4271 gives 0.07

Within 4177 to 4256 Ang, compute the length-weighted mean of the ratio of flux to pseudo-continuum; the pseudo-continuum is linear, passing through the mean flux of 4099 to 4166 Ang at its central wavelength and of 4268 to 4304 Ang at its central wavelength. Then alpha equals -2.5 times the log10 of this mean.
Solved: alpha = 0.15 mag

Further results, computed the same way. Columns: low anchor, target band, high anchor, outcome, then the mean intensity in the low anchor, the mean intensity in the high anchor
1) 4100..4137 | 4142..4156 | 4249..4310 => 0.076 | 4.88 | 4.56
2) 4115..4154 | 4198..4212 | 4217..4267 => 0.032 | 4.72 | 4.14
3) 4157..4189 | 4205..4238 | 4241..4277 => -0.007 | 4.17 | 4.24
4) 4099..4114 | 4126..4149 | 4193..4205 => 0.005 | 5.13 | 4.13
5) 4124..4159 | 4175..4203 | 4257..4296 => 0.135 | 4.68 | 4.61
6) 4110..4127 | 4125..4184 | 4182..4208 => 0.010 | 4.77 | 4.16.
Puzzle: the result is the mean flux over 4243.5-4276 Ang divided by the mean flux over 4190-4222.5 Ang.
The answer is 1.02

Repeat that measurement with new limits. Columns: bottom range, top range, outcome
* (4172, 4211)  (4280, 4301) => 1.14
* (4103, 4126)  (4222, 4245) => 0.85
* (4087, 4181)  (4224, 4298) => 0.93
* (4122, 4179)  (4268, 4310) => 1.05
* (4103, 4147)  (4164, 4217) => 0.87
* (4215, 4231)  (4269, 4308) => 1.14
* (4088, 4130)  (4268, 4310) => 0.95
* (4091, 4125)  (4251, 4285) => 0.91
